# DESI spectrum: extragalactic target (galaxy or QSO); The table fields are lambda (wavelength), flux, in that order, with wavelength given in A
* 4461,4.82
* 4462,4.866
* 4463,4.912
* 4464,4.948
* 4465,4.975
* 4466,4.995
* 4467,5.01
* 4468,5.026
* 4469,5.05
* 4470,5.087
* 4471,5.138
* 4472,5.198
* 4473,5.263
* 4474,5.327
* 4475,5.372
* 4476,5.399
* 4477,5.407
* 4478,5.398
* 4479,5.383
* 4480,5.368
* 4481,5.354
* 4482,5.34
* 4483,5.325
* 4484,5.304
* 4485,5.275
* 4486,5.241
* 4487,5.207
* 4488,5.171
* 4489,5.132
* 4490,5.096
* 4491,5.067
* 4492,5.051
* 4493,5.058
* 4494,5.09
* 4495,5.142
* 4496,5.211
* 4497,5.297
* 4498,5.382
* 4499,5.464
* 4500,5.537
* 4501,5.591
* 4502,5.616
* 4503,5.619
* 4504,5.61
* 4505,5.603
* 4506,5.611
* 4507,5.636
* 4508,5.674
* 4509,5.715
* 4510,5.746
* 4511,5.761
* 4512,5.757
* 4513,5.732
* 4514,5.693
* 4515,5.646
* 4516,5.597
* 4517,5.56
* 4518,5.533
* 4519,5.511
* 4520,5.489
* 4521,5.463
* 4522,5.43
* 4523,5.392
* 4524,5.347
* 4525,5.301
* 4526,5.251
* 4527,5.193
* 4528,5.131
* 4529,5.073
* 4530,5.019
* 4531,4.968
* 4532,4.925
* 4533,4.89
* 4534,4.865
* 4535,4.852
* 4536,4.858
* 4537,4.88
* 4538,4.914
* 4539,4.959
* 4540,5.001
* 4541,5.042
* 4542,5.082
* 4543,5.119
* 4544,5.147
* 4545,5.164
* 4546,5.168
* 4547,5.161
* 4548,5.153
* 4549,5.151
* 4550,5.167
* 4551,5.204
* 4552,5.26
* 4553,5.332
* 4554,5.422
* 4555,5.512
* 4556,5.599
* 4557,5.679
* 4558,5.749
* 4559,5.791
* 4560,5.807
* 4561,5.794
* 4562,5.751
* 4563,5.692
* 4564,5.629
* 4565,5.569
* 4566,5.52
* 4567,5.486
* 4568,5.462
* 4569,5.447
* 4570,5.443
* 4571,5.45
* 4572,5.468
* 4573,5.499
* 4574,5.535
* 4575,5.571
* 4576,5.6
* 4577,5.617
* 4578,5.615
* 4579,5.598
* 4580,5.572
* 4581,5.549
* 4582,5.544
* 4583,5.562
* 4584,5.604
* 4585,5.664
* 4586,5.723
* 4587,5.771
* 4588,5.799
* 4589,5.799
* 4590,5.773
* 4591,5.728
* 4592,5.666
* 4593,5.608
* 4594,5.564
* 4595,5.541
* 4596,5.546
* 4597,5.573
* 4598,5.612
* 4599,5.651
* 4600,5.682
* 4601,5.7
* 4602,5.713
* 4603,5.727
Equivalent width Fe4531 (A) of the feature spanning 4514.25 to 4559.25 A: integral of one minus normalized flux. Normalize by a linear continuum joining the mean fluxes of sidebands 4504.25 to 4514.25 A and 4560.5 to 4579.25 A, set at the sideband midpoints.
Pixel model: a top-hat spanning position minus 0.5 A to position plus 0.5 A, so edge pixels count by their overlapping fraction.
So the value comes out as 3.1 A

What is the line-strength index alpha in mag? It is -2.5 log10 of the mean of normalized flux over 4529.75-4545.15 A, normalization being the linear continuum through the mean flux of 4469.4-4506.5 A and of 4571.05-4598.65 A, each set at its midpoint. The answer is 0.103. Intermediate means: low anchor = 5.32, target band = 4.98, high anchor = 5.62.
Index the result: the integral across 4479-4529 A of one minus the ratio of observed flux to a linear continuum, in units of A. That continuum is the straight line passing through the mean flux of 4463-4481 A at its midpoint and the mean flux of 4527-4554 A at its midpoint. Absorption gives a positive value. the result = -2.70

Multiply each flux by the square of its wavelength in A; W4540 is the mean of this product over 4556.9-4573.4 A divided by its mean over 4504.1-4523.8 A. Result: 1.02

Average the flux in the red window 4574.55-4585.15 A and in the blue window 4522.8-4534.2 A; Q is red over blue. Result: 1.09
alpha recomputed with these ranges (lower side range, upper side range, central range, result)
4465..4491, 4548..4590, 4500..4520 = -0.058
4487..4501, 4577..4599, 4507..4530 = -0.033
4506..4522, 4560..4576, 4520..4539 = 0.102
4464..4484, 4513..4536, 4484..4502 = 0.000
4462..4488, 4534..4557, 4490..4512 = -0.054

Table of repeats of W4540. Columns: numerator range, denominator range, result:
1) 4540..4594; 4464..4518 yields 1.06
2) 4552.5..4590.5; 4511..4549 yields 1.09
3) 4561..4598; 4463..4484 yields 1.13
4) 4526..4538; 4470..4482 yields 0.96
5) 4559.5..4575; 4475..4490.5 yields 1.09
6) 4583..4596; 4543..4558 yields 1.09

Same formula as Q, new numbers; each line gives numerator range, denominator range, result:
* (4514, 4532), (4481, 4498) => 1.03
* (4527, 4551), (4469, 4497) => 0.96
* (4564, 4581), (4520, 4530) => 1.05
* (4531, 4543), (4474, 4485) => 0.92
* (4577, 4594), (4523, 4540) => 1.12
